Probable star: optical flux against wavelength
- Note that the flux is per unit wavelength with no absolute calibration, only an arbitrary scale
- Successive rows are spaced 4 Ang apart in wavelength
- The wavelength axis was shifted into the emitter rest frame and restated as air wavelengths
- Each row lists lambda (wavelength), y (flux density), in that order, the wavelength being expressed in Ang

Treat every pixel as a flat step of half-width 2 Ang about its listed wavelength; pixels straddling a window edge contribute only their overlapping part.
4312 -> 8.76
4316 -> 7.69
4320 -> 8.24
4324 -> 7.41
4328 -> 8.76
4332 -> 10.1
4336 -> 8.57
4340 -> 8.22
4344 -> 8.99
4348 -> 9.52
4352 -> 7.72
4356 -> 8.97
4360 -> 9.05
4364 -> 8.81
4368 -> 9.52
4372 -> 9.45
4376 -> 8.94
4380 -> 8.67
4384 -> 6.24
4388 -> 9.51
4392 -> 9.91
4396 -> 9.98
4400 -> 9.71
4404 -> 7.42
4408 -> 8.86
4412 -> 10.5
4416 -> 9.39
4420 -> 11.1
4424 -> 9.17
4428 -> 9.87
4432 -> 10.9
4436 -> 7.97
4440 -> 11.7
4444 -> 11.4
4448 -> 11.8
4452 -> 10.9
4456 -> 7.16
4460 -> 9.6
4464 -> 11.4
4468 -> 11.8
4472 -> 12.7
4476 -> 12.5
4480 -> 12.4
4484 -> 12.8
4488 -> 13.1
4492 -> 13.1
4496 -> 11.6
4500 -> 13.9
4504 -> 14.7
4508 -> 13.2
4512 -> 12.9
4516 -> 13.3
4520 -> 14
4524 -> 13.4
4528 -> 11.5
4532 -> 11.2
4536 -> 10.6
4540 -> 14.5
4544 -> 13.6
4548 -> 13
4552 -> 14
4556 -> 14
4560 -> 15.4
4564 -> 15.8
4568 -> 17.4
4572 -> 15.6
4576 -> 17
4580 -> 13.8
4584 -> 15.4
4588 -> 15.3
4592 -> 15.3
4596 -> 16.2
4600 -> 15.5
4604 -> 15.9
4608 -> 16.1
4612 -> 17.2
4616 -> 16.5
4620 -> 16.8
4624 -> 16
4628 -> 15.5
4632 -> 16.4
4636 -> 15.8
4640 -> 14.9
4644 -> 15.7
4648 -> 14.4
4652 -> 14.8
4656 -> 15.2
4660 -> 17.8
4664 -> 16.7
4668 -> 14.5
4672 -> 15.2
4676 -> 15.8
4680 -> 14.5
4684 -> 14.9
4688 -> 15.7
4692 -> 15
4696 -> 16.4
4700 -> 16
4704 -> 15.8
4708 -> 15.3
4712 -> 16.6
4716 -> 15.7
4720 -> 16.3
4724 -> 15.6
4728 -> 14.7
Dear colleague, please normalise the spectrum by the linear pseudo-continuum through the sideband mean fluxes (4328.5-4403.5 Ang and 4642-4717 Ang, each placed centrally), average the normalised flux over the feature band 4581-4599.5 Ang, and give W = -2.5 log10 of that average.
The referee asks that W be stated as -0.13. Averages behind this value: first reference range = 8.96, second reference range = 15.6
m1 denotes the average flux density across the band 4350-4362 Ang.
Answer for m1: 8.58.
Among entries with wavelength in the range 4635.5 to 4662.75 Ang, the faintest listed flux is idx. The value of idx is 14.4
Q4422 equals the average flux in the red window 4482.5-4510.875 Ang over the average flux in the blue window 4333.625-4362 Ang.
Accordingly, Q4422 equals 1.51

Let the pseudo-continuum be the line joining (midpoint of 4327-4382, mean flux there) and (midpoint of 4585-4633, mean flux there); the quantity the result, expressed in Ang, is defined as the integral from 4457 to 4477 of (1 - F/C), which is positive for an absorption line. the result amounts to 1.3 Ang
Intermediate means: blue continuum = 8.95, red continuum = 16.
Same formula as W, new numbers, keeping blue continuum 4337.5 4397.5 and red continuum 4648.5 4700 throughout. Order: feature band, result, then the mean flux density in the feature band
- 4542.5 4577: -0.15 mag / 15.1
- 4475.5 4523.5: -0.12 mag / 13.2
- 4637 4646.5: -0.03 mag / 15.3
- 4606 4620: -0.17 mag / 16.6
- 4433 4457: 0.03 mag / 10.3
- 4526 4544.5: 0.03 mag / 12.2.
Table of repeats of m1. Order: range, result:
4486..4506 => 13.3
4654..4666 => 16.6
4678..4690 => 15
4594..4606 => 15.9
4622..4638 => 15.9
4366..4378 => 9.3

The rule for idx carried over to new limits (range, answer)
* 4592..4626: 15.3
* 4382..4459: 6.24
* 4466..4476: 11.8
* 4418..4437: 7.97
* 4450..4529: 7.16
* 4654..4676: 14.5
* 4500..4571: 10.6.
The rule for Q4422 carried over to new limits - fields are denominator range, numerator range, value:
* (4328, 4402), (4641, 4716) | 1.73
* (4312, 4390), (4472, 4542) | 1.49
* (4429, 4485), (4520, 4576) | 1.27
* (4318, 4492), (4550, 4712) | 1.59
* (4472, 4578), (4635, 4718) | 1.14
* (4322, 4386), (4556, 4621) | 1.83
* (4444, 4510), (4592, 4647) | 1.33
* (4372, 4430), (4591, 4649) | 1.72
